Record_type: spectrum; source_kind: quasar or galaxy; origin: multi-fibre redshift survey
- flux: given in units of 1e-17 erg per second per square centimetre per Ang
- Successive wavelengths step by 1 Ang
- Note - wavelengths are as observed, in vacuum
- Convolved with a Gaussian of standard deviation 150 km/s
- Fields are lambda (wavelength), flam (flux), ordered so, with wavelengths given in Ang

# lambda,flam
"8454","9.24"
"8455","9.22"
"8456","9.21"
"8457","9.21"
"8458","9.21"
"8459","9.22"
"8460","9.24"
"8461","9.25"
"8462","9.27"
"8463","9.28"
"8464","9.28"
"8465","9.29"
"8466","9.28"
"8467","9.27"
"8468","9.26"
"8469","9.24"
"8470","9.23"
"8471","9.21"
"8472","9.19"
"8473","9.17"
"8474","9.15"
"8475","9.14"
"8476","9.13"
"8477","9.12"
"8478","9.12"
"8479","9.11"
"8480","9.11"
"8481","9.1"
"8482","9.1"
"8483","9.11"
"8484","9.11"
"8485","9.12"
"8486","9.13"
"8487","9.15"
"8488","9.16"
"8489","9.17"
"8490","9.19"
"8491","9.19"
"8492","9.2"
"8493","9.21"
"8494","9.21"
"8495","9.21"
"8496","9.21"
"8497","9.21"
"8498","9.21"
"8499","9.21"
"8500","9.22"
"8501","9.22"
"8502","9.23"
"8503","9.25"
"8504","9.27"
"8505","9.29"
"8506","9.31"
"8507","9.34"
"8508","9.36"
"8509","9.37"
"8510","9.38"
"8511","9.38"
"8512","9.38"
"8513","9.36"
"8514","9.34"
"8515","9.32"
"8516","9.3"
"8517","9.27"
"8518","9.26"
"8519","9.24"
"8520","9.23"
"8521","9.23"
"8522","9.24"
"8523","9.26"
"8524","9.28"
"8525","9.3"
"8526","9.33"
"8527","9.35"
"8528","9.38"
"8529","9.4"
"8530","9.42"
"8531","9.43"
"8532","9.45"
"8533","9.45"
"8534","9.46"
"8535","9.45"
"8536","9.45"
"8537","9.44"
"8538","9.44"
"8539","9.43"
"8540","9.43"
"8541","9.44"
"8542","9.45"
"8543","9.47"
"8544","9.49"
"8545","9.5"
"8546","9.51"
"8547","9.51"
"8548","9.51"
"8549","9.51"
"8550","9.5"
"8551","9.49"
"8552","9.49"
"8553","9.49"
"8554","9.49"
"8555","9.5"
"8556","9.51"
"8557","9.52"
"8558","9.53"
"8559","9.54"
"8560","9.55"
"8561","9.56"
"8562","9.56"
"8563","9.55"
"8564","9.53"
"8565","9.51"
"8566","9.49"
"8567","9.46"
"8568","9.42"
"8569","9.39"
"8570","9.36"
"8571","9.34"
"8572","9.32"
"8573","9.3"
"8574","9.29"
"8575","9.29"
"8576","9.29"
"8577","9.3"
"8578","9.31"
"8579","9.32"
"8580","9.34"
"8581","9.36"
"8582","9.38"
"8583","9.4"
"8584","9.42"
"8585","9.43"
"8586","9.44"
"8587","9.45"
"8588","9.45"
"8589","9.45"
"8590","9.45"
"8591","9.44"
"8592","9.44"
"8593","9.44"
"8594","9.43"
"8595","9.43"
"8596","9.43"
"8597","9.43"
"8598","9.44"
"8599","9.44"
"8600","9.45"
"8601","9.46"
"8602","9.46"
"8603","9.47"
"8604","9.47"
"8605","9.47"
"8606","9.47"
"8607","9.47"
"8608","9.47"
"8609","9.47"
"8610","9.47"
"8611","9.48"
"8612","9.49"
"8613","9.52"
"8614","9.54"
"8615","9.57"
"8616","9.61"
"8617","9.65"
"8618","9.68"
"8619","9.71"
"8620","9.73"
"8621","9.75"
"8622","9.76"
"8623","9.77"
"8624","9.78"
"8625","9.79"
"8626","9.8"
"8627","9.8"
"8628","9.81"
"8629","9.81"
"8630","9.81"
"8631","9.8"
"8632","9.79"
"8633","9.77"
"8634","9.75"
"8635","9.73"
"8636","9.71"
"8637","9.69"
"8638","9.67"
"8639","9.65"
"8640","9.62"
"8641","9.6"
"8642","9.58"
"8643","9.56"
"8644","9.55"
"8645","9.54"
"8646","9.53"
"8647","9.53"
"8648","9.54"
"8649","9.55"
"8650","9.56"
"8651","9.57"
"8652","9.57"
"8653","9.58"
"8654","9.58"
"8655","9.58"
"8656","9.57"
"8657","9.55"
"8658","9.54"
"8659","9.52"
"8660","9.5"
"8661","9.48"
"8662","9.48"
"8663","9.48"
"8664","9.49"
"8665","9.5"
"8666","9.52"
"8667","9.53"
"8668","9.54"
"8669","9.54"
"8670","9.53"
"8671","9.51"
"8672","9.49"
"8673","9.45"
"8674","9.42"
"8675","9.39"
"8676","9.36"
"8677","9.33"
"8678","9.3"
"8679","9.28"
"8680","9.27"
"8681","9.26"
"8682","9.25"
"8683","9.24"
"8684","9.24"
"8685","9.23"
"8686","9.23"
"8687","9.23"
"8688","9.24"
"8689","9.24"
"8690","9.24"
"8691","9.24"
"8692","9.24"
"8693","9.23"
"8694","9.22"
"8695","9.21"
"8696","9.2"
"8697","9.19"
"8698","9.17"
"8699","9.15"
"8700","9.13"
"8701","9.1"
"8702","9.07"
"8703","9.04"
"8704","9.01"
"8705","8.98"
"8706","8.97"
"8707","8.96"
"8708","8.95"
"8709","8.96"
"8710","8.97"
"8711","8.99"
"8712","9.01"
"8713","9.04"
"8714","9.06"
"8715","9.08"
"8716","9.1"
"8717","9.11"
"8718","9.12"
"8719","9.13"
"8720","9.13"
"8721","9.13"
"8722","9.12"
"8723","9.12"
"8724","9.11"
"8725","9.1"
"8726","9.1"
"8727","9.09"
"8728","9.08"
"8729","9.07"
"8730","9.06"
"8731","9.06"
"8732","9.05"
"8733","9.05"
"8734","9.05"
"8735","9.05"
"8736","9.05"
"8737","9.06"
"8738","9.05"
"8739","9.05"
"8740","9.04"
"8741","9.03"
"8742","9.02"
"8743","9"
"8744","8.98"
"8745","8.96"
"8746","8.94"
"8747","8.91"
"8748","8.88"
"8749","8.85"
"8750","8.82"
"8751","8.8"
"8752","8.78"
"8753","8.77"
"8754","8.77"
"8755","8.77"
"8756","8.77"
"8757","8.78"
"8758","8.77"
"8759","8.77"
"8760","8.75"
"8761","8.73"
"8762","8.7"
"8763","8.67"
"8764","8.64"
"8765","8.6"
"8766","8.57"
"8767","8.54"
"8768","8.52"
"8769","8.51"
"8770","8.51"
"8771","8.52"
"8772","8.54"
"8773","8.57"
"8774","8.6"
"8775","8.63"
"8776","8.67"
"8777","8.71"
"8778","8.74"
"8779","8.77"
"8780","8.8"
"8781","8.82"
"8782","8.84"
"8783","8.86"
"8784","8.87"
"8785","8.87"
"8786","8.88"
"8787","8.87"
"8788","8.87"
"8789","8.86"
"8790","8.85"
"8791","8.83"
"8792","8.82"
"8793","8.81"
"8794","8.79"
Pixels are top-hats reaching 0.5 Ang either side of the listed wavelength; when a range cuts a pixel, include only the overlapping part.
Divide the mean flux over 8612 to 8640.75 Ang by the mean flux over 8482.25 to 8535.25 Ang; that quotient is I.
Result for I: 1.05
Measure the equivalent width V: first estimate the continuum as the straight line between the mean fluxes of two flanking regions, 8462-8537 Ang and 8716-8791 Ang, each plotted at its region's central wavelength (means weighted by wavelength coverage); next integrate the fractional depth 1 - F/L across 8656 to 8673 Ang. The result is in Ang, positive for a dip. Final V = -1.0 Ang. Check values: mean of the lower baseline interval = 9.26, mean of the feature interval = 9.51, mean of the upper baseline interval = 8.87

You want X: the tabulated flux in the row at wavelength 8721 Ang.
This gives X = 9.13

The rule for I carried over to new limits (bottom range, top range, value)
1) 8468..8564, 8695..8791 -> 0.96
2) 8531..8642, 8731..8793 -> 0.93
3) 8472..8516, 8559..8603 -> 1.02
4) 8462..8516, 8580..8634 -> 1.04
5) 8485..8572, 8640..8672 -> 1.02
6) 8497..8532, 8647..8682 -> 1.02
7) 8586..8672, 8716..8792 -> 0.93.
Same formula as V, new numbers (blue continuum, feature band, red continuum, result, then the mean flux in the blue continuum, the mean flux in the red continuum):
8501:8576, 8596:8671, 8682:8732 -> -2.82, 9.4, 9.12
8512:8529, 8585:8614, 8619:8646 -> 0.40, 9.3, 9.71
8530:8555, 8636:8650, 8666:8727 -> -0.45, 9.47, 9.2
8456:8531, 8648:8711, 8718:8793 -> -2.45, 9.24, 8.86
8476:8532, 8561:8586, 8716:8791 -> -0.69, 9.25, 8.87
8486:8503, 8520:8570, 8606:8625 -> -0.41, 9.2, 9.61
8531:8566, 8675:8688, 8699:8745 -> -0.16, 9.49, 9.05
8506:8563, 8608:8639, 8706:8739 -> -1.47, 9.42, 9.06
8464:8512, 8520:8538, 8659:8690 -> -0.23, 9.21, 9.38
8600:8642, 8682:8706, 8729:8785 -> 0.06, 9.64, 8.81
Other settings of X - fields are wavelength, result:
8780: 8.8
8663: 9.48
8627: 9.8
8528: 9.38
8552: 9.49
